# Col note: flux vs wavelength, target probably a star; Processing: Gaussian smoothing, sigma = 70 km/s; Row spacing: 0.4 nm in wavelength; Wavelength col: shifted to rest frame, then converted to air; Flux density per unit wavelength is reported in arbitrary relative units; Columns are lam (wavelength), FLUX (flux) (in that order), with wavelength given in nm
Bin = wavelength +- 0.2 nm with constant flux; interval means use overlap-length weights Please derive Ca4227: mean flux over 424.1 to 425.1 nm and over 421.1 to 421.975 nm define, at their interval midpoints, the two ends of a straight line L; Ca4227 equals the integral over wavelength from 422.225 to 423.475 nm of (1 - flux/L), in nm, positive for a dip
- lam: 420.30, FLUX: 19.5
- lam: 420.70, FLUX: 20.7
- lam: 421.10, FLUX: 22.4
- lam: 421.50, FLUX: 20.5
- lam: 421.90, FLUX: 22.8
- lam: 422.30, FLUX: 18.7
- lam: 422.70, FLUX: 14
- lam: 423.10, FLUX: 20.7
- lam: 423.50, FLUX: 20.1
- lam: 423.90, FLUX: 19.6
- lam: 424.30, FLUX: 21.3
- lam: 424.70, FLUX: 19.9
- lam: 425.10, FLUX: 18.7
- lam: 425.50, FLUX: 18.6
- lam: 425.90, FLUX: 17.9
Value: 0.18 nm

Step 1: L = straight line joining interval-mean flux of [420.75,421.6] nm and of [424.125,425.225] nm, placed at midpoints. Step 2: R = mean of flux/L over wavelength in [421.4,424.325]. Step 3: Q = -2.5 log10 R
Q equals 0.06 mag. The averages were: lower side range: 21.4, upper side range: 20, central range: 19.6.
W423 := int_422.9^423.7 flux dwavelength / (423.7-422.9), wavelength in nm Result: 20.4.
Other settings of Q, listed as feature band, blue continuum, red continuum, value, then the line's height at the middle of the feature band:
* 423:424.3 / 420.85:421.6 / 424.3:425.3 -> 0.00 mag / 20.3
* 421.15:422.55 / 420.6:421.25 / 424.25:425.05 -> 0.03 mag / 21.2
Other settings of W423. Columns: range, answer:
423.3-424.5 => 20.3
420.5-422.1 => 21.6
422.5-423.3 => 17.4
